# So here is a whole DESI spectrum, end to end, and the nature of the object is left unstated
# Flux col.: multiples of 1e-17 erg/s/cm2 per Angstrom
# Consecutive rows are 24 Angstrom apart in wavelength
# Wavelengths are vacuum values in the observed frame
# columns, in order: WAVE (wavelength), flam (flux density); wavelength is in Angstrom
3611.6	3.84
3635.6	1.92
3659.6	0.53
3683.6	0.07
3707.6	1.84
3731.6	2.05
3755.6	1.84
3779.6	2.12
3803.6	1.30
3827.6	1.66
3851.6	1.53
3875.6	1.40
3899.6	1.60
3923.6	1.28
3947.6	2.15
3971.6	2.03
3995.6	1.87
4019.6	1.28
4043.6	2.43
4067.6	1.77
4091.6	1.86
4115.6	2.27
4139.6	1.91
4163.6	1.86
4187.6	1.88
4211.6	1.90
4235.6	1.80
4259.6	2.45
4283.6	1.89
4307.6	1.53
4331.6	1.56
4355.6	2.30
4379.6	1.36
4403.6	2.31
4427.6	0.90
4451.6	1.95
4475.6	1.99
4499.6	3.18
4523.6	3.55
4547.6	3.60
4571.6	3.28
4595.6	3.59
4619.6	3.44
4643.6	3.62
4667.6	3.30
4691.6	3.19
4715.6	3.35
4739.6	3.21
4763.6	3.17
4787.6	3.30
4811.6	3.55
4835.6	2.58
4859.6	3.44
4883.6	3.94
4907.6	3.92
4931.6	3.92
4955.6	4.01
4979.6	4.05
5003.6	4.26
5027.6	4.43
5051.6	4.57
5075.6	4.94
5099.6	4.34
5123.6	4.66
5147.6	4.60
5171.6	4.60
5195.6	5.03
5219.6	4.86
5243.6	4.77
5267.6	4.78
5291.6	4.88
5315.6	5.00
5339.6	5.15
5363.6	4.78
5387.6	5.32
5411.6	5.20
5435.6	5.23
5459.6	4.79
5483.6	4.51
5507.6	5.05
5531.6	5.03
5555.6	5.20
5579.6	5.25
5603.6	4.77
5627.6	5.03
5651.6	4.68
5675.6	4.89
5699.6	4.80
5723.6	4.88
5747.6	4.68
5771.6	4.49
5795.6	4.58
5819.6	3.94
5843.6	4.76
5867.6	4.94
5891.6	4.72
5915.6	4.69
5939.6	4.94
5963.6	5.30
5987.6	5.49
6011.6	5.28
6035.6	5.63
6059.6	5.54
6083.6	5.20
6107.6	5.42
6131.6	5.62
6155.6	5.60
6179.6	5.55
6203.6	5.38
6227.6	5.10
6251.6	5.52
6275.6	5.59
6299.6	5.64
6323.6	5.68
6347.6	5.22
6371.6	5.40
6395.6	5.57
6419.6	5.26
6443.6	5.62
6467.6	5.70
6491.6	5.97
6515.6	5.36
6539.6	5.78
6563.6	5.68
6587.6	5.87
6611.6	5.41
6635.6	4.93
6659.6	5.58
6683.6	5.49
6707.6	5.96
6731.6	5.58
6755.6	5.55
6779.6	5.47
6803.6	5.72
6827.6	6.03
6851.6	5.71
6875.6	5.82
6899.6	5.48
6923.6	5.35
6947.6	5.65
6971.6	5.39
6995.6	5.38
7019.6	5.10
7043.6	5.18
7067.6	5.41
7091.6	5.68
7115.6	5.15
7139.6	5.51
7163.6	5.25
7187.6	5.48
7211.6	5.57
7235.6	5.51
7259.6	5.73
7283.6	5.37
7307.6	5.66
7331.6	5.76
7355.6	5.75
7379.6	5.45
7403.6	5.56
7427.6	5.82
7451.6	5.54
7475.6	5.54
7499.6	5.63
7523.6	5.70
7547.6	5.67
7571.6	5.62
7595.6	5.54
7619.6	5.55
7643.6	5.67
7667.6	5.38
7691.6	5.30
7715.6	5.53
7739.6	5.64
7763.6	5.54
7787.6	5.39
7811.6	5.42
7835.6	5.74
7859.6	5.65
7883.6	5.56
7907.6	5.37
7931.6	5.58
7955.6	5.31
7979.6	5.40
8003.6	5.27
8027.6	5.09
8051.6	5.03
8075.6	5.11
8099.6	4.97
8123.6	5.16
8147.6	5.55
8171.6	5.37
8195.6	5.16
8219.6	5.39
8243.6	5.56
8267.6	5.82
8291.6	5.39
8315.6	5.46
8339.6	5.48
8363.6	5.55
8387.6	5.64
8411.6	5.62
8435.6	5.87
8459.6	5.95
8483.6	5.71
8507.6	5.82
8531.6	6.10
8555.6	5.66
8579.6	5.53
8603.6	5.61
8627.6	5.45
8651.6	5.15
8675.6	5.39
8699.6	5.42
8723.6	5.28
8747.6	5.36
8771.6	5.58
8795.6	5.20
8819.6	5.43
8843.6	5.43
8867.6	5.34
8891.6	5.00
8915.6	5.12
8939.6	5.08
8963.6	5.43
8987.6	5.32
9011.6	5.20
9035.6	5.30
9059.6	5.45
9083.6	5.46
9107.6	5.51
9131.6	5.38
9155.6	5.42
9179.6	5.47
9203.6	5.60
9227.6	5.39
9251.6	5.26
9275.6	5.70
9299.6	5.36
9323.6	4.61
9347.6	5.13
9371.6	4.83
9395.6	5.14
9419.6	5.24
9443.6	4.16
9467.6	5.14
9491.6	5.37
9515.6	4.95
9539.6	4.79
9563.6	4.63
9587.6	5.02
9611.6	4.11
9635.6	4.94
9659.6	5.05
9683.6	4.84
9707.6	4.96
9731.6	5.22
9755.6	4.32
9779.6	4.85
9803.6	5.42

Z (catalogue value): 0.125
